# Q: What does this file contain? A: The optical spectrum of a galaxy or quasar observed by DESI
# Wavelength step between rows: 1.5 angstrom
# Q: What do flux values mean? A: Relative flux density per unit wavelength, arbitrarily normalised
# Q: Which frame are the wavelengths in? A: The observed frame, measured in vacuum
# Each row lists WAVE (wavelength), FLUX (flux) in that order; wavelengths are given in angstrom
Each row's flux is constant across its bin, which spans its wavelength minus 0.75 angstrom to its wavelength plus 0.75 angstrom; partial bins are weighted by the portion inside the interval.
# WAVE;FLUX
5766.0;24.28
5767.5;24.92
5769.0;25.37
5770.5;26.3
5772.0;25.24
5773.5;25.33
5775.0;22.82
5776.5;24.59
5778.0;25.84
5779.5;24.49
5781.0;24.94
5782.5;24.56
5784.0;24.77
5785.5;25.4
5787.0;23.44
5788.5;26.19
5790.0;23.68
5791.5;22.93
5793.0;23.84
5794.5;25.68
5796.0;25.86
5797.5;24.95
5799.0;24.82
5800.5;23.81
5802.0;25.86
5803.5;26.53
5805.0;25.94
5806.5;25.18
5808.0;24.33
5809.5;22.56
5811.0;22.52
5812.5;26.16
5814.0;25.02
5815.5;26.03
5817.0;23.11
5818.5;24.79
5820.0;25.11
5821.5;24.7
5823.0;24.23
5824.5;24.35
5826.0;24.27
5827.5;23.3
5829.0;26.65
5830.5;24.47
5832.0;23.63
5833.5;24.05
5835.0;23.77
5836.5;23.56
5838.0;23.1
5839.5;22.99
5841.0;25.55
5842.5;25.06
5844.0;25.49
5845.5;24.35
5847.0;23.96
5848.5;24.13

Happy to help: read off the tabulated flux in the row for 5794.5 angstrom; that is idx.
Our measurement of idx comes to 25.68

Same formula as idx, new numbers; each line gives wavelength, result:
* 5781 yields 24.94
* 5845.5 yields 24.35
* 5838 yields 23.1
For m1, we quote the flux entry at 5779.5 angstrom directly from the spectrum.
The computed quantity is 24.49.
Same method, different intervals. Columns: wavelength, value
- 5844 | 25.49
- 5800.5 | 23.81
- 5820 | 25.11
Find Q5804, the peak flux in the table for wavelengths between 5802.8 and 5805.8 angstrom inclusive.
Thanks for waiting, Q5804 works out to 26.53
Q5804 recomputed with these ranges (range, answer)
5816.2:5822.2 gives 25.11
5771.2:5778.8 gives 25.84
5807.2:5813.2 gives 26.16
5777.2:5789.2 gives 26.19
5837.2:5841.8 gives 25.55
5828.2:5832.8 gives 26.65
